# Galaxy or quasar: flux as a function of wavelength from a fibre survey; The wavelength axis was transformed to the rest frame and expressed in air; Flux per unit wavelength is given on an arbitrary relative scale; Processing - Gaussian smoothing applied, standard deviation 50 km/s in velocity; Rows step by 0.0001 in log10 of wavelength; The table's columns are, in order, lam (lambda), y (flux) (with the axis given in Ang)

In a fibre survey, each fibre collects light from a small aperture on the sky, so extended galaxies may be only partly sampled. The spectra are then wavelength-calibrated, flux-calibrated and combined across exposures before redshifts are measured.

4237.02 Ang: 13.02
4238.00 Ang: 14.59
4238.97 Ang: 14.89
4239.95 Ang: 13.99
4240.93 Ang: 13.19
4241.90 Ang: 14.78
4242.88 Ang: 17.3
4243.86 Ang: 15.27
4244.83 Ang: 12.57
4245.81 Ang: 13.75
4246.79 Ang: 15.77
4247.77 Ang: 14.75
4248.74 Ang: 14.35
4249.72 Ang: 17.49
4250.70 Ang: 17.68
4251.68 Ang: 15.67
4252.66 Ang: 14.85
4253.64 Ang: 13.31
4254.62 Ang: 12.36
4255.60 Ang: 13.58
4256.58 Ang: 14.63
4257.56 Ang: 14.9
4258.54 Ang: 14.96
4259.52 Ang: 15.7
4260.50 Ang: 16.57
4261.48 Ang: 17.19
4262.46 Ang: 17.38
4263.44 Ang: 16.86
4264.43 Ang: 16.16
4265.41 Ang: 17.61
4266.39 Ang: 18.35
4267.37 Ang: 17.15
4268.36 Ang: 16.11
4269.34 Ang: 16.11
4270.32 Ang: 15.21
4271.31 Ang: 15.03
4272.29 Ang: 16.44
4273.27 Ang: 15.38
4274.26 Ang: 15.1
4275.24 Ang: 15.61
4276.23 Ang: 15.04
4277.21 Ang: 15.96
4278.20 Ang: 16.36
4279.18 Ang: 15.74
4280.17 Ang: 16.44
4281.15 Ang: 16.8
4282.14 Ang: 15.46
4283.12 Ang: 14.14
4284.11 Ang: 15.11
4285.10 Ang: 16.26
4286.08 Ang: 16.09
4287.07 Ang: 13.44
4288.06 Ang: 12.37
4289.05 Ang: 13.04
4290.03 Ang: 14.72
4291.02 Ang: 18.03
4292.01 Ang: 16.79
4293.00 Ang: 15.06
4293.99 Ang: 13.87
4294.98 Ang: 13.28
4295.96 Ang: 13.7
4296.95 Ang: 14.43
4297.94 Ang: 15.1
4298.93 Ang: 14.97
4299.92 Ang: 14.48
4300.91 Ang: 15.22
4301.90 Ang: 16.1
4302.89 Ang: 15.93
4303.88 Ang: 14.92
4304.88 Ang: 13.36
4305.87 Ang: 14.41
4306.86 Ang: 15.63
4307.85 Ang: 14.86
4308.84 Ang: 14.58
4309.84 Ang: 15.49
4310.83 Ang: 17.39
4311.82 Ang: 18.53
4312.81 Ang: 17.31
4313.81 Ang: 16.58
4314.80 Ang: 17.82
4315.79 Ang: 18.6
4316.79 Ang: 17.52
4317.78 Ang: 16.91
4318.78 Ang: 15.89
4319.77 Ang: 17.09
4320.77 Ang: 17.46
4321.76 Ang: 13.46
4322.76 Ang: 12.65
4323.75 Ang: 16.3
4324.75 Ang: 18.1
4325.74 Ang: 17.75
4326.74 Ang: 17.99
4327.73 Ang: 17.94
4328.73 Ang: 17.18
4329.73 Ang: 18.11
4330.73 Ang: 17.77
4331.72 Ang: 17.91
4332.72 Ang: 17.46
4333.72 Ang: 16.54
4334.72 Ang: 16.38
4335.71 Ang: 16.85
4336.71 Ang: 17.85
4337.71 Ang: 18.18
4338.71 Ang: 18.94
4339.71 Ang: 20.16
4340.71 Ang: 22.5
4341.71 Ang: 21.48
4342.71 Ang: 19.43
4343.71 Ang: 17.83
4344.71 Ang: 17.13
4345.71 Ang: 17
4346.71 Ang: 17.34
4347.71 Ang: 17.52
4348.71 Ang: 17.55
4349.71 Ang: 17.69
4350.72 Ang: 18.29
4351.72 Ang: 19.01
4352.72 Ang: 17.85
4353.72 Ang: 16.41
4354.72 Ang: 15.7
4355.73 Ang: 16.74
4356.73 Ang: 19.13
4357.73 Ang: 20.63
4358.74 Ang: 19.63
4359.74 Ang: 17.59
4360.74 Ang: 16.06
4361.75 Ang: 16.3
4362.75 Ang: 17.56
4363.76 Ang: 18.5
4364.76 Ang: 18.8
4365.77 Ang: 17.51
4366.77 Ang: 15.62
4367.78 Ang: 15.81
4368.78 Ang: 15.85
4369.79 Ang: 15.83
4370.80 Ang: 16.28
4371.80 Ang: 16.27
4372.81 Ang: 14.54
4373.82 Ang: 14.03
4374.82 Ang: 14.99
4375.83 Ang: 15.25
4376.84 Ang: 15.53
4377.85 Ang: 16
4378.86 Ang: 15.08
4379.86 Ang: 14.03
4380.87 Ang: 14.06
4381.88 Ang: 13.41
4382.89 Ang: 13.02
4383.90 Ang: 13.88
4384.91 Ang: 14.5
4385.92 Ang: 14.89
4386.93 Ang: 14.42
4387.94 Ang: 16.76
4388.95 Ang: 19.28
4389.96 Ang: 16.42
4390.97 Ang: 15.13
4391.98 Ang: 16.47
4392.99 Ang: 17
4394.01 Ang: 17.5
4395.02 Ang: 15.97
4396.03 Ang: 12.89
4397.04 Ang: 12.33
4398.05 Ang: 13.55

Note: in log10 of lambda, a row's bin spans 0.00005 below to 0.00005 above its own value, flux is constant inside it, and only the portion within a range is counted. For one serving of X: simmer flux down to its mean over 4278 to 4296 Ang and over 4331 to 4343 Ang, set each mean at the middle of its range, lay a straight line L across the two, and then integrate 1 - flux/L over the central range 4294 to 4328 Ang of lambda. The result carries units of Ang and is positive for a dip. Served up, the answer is 1.8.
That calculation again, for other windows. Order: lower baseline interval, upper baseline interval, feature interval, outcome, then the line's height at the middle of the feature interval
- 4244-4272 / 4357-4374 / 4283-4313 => 1.8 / 16.1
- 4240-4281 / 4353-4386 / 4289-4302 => 0.7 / 15.7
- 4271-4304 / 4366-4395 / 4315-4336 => -2.3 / 15.3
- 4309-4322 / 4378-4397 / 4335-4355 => -2.5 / 16.2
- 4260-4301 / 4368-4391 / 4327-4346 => -3.6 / 15.4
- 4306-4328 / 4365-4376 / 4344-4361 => -1.8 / 16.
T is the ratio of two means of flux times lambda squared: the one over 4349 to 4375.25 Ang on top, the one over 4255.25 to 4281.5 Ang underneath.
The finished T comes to 1.1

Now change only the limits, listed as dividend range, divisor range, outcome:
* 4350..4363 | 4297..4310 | 1.22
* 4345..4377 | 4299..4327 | 1.08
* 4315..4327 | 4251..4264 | 1.12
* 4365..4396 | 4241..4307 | 1.06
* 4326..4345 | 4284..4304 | 1.25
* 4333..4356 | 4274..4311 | 1.22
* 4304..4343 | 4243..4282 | 1.13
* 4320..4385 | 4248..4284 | 1.12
